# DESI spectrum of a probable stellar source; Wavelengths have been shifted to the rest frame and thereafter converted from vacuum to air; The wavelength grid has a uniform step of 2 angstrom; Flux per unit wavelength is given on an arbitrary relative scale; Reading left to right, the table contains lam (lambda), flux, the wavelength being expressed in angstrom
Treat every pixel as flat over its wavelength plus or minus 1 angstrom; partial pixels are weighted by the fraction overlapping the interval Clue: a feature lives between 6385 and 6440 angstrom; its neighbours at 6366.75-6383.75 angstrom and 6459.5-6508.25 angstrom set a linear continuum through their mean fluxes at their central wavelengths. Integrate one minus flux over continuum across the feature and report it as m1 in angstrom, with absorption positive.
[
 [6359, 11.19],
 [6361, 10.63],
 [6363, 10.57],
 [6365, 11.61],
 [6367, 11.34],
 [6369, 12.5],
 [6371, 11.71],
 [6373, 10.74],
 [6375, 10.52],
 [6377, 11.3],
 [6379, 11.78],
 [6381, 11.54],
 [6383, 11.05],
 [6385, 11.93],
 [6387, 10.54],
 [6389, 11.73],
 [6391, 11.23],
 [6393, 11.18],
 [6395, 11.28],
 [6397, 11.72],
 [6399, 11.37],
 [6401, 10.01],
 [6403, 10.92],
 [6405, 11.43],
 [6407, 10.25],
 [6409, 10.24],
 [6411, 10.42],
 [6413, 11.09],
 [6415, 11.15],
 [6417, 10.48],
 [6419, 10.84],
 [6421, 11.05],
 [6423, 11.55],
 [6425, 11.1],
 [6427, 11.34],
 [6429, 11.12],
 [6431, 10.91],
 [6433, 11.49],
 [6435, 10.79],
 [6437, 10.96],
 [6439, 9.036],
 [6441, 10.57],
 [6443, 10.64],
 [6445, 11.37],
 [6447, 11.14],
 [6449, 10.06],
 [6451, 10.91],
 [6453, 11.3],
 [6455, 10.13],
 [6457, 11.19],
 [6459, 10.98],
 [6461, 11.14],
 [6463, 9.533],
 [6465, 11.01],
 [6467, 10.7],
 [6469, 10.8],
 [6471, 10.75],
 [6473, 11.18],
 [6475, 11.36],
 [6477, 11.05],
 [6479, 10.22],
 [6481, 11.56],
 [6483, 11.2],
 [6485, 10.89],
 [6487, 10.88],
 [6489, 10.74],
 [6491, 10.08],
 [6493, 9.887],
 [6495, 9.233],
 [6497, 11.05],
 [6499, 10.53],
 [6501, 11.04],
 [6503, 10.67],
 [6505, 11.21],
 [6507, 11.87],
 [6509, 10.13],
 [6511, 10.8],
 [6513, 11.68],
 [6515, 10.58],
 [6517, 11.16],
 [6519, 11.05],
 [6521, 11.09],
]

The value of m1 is 1.13 angstrom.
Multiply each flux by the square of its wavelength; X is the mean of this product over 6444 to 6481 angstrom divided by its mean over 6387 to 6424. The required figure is 1.00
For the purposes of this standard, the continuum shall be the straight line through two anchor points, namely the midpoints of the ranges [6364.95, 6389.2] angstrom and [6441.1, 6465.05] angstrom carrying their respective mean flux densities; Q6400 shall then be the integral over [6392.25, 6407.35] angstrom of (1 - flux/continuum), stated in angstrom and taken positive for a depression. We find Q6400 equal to 0.2 angstrom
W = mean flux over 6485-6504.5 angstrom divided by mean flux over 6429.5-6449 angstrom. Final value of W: 1.0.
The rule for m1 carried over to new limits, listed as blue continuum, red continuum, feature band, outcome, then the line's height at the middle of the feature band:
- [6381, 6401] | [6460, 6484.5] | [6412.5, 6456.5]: 0.8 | 11.1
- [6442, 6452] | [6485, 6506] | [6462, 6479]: -0.1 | 10.7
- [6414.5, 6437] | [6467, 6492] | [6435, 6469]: 0.9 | 11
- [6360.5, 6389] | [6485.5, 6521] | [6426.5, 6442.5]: 0.4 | 11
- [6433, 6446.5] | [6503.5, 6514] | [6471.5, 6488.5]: -0.2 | 10.9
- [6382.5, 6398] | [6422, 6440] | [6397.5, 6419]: 0.8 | 11.2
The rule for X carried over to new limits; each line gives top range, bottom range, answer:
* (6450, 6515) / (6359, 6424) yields 1.00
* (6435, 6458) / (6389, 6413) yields 0.99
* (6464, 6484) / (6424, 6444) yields 1.03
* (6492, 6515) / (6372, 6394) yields 0.99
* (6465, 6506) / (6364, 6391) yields 0.98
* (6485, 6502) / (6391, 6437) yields 0.98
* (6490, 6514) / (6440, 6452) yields 1.01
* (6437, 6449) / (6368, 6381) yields 0.94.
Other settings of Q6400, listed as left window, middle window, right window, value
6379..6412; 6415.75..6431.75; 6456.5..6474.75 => -0.1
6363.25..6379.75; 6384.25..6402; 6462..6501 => 0.1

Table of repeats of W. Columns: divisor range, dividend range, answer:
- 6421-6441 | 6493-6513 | 0.98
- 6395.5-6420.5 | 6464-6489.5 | 1.01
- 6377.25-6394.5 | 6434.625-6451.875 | 0.93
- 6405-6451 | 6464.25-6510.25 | 1.00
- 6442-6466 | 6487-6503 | 0.97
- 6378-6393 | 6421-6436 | 0.98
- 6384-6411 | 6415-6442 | 0.99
